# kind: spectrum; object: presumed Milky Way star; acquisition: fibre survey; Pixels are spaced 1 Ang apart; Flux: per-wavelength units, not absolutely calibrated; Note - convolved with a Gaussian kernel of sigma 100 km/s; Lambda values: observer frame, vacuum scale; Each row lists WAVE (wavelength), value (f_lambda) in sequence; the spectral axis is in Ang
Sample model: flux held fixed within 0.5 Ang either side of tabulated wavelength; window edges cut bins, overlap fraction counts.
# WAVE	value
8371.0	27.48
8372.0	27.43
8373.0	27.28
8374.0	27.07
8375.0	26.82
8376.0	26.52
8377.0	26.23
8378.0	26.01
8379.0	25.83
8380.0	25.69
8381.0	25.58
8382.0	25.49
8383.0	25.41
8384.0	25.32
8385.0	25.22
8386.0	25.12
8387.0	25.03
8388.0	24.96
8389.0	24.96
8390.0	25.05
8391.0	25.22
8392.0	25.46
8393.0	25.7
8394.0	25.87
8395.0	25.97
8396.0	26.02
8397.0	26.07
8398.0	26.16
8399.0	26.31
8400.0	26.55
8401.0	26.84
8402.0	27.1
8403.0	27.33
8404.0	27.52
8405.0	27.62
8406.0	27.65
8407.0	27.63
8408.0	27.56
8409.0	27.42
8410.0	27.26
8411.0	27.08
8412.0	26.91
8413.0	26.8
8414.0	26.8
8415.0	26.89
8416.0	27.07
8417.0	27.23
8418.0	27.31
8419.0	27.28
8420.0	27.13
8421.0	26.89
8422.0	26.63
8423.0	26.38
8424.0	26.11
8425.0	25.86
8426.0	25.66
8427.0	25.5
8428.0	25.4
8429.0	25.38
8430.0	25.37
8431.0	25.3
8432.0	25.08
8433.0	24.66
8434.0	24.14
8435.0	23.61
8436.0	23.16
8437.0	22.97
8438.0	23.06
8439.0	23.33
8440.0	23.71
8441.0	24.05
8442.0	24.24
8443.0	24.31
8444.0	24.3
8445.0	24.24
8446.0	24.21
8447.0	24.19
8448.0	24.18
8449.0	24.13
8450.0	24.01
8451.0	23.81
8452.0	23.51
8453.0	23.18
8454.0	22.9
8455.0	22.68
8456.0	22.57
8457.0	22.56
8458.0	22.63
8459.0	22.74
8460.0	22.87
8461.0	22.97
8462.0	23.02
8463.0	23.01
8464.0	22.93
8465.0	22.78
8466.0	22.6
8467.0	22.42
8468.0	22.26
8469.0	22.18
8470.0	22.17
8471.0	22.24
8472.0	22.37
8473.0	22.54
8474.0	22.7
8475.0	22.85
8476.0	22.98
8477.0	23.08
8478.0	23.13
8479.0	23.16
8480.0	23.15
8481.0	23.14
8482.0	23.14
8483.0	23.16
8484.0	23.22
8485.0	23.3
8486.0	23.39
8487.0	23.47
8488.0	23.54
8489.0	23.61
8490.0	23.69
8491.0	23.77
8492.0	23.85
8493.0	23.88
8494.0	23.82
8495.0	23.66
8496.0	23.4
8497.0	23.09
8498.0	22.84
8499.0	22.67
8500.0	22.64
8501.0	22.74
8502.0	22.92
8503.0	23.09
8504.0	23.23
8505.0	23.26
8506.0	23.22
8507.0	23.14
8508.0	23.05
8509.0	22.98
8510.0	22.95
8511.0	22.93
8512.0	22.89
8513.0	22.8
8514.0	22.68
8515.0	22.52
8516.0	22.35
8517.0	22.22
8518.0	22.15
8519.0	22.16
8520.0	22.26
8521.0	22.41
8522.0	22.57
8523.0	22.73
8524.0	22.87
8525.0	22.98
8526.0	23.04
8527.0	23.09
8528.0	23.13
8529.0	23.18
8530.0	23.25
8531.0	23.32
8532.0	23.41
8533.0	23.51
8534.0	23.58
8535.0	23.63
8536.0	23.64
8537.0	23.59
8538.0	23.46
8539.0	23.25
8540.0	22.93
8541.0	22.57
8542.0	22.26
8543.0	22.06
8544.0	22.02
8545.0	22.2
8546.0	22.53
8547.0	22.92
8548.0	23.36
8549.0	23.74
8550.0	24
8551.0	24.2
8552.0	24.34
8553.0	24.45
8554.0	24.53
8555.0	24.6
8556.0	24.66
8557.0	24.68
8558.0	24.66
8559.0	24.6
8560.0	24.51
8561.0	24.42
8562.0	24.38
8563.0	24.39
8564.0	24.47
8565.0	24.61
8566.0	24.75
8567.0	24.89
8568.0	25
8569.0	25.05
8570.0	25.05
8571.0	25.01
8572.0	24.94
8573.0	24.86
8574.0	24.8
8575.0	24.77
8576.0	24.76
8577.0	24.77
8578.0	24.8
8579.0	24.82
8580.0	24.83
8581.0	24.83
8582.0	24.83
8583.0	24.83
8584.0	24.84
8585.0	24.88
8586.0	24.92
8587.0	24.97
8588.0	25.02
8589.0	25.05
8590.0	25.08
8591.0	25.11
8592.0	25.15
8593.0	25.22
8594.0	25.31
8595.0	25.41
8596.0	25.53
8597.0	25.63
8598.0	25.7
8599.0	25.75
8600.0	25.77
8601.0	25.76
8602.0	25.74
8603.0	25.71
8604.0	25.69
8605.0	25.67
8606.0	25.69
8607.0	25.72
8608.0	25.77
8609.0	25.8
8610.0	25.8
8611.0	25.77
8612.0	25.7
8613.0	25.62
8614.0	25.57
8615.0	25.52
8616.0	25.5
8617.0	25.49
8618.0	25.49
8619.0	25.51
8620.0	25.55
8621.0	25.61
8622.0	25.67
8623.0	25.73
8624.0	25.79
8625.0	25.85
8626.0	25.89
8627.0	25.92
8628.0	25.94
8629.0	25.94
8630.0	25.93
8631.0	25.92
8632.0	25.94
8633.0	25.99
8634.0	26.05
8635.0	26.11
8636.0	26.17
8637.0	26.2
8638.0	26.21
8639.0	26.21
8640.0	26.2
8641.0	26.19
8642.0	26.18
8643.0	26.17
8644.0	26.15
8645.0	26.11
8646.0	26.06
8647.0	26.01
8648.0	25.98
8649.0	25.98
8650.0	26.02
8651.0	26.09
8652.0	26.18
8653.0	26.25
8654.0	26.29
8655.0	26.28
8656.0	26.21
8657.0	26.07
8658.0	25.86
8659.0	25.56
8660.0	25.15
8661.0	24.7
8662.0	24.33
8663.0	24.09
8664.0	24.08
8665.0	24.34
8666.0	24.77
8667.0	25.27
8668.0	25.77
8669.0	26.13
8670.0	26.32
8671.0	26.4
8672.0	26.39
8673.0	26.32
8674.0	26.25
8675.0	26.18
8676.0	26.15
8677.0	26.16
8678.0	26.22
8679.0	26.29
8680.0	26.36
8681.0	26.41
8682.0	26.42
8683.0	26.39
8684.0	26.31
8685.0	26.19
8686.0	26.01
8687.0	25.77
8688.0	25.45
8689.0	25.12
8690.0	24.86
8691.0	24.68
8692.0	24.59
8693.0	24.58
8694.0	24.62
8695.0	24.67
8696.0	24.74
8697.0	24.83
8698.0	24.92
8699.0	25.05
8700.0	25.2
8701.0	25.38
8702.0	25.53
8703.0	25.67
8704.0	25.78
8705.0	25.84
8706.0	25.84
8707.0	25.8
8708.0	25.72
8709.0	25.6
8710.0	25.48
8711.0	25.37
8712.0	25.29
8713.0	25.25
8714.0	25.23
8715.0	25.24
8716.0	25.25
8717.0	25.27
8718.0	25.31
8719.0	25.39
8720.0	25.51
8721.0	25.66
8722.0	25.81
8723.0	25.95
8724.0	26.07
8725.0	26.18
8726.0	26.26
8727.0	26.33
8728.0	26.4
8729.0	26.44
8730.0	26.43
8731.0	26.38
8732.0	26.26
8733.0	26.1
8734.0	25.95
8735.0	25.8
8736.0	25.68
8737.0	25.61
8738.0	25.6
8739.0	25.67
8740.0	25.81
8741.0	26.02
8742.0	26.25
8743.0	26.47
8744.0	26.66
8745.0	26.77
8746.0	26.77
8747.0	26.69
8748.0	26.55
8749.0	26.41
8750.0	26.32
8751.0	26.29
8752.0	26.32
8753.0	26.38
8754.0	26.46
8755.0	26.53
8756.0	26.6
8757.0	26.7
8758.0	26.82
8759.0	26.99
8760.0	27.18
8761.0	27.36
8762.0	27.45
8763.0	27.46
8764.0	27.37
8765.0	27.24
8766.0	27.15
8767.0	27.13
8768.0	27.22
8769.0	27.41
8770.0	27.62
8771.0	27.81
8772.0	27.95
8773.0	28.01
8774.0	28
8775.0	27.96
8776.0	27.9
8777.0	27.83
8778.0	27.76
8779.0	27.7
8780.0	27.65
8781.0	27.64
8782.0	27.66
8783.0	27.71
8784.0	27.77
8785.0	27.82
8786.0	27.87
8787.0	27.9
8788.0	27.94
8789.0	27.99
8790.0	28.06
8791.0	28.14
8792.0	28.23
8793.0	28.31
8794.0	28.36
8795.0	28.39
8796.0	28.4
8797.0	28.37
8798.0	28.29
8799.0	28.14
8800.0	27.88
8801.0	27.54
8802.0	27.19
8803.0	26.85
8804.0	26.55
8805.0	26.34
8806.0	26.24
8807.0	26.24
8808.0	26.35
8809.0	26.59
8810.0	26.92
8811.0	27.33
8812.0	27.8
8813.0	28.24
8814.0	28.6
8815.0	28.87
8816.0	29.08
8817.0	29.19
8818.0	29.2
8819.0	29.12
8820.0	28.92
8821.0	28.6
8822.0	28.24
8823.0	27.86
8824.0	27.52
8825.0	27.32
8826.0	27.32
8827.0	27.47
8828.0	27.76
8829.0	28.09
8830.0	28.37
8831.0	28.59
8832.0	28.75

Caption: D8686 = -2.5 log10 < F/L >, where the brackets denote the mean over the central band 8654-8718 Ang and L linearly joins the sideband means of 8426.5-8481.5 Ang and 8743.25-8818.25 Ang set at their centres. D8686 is 0.032 mag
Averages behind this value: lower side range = 23.4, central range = 25.5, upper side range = 27.5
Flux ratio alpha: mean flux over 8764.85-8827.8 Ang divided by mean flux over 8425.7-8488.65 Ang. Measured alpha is 1.18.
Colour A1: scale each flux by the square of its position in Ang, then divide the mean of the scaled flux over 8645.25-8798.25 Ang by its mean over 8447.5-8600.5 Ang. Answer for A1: 1.17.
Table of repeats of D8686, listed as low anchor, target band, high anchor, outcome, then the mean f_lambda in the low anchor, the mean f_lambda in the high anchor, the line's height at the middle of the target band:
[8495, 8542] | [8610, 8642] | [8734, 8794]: -0.05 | 23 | 27.1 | 24.8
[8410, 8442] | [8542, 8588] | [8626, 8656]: 0.07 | 25.6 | 26.1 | 25.9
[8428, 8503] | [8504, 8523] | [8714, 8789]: 0.06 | 23.4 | 26.7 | 23.9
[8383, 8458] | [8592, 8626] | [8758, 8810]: 0.04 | 25.4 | 27.6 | 26.5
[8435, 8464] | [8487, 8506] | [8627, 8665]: 0.03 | 23.4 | 25.8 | 24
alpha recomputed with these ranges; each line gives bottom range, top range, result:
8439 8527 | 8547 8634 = 1.09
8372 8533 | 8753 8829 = 1.14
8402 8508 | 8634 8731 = 1.06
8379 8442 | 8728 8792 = 1.04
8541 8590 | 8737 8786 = 1.11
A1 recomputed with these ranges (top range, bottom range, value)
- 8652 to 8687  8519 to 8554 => 1.15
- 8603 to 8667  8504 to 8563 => 1.13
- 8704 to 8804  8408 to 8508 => 1.19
